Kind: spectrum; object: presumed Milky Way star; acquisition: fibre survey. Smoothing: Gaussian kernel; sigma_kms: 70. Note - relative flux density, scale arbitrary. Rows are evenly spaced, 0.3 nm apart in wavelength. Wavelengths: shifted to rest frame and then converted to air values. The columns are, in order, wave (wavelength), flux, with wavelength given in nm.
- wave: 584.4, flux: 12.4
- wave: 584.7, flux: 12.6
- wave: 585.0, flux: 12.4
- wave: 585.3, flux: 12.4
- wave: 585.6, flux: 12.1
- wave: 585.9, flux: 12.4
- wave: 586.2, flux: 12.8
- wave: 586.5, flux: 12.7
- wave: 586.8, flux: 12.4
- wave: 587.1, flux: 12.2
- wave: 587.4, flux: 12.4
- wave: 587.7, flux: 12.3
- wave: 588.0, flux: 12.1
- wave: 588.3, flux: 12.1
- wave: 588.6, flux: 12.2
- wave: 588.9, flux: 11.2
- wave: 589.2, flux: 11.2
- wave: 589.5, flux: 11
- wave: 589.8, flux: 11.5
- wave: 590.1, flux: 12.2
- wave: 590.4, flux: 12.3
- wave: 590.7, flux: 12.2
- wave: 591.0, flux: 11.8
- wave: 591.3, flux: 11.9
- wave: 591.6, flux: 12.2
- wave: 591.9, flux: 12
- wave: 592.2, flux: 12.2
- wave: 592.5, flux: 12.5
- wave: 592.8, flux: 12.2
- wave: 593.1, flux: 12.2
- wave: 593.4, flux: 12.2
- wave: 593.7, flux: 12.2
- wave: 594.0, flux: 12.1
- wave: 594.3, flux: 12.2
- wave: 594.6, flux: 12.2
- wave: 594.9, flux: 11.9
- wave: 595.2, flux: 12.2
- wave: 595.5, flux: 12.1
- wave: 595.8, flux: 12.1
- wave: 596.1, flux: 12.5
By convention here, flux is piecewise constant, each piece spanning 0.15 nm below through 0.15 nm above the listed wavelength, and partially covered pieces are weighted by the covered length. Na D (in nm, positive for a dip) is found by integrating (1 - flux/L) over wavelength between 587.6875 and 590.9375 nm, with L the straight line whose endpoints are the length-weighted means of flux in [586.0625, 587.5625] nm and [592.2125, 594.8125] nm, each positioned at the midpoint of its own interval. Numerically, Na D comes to 0.15 nm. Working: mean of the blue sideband 12.5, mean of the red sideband 12.2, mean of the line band 11.8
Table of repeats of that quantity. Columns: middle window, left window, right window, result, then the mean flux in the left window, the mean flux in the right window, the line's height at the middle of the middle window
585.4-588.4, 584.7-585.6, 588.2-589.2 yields -0.074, 12.4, 11.7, 12.1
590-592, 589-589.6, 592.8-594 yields -0.091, 11.1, 12.2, 11.6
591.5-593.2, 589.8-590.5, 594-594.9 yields -0.015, 12.1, 12.1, 12.1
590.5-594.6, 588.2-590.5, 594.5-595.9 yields -0.082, 11.7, 12.1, 11.9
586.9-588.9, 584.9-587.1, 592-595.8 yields 0.038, 12.4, 12.2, 12.4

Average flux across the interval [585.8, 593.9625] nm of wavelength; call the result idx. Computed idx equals 12.1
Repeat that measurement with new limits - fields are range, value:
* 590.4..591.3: 12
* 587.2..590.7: 11.9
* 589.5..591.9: 12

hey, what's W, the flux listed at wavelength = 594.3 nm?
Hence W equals 12.2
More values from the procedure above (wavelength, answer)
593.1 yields 12.2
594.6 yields 12.2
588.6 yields 12.2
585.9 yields 12.4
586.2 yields 12.8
